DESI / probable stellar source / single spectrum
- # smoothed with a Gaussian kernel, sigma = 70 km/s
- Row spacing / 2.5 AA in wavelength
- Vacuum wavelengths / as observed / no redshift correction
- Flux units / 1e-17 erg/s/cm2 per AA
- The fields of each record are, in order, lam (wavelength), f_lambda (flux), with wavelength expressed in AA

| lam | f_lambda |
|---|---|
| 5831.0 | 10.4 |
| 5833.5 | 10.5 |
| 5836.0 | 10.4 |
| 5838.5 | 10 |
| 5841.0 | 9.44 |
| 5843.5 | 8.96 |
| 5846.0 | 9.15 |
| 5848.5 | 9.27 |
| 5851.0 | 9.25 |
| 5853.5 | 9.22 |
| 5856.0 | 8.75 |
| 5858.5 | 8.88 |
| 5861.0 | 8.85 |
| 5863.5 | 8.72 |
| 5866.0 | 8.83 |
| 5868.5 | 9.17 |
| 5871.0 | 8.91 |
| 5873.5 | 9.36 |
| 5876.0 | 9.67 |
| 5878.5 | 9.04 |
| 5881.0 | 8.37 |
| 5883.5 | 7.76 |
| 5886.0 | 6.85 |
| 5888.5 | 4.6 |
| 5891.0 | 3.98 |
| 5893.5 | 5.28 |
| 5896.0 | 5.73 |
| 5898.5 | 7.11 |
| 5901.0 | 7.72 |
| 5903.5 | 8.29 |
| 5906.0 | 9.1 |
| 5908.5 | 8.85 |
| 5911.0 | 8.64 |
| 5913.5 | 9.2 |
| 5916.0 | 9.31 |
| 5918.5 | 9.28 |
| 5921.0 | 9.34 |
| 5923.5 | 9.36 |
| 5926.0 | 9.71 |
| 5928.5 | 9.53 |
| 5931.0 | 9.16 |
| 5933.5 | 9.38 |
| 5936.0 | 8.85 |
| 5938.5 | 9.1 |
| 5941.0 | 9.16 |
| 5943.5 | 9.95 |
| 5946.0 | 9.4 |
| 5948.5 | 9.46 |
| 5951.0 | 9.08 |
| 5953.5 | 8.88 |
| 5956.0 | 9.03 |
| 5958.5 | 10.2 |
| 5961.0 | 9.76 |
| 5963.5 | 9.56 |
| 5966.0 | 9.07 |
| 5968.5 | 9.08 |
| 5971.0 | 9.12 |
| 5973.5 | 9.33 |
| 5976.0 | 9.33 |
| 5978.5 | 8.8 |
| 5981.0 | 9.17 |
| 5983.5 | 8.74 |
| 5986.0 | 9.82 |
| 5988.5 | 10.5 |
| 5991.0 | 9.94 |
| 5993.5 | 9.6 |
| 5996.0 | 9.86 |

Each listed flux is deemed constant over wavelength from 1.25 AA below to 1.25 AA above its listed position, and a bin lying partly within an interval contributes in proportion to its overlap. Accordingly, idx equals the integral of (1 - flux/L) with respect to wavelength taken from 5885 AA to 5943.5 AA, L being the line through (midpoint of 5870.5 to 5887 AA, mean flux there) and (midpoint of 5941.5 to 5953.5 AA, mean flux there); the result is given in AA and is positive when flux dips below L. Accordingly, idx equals 5.4 AA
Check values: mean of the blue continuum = 8.58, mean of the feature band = 8.2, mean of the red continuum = 9.39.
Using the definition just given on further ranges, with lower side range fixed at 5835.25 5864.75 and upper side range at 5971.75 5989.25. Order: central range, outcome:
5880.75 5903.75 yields 7.1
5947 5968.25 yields -0.1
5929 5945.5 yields 0.0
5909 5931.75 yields 0.0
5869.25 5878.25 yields 0.0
